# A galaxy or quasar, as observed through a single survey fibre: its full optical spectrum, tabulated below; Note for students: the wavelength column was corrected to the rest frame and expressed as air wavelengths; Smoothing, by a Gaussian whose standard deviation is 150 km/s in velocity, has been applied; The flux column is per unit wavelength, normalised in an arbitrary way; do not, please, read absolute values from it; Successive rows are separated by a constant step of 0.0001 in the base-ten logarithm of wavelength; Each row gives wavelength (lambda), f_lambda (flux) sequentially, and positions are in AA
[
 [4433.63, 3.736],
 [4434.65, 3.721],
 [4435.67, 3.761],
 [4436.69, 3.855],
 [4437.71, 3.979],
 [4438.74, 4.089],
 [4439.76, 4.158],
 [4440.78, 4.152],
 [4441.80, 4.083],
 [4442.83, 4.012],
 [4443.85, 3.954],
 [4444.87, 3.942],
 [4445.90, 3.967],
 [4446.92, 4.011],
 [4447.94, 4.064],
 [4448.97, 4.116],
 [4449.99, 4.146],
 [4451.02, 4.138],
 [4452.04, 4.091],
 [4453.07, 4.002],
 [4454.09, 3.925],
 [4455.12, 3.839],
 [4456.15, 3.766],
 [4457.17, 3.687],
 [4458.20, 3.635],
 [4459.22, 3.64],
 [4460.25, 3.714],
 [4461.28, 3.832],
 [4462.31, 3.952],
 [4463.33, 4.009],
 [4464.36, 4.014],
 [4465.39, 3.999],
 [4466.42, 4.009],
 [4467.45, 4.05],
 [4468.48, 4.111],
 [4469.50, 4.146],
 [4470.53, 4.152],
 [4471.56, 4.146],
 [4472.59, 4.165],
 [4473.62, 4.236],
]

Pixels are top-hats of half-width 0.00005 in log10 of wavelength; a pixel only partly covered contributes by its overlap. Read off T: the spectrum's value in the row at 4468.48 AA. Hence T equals 4.111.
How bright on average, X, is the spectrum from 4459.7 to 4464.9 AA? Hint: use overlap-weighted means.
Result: 3.9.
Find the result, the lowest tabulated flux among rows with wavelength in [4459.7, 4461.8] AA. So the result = 3.714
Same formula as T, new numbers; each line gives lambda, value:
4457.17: 3.687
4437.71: 3.979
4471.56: 4.146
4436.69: 3.855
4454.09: 3.925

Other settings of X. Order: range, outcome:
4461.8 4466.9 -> 4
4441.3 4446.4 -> 3.99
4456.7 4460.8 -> 3.67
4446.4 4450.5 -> 4.09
